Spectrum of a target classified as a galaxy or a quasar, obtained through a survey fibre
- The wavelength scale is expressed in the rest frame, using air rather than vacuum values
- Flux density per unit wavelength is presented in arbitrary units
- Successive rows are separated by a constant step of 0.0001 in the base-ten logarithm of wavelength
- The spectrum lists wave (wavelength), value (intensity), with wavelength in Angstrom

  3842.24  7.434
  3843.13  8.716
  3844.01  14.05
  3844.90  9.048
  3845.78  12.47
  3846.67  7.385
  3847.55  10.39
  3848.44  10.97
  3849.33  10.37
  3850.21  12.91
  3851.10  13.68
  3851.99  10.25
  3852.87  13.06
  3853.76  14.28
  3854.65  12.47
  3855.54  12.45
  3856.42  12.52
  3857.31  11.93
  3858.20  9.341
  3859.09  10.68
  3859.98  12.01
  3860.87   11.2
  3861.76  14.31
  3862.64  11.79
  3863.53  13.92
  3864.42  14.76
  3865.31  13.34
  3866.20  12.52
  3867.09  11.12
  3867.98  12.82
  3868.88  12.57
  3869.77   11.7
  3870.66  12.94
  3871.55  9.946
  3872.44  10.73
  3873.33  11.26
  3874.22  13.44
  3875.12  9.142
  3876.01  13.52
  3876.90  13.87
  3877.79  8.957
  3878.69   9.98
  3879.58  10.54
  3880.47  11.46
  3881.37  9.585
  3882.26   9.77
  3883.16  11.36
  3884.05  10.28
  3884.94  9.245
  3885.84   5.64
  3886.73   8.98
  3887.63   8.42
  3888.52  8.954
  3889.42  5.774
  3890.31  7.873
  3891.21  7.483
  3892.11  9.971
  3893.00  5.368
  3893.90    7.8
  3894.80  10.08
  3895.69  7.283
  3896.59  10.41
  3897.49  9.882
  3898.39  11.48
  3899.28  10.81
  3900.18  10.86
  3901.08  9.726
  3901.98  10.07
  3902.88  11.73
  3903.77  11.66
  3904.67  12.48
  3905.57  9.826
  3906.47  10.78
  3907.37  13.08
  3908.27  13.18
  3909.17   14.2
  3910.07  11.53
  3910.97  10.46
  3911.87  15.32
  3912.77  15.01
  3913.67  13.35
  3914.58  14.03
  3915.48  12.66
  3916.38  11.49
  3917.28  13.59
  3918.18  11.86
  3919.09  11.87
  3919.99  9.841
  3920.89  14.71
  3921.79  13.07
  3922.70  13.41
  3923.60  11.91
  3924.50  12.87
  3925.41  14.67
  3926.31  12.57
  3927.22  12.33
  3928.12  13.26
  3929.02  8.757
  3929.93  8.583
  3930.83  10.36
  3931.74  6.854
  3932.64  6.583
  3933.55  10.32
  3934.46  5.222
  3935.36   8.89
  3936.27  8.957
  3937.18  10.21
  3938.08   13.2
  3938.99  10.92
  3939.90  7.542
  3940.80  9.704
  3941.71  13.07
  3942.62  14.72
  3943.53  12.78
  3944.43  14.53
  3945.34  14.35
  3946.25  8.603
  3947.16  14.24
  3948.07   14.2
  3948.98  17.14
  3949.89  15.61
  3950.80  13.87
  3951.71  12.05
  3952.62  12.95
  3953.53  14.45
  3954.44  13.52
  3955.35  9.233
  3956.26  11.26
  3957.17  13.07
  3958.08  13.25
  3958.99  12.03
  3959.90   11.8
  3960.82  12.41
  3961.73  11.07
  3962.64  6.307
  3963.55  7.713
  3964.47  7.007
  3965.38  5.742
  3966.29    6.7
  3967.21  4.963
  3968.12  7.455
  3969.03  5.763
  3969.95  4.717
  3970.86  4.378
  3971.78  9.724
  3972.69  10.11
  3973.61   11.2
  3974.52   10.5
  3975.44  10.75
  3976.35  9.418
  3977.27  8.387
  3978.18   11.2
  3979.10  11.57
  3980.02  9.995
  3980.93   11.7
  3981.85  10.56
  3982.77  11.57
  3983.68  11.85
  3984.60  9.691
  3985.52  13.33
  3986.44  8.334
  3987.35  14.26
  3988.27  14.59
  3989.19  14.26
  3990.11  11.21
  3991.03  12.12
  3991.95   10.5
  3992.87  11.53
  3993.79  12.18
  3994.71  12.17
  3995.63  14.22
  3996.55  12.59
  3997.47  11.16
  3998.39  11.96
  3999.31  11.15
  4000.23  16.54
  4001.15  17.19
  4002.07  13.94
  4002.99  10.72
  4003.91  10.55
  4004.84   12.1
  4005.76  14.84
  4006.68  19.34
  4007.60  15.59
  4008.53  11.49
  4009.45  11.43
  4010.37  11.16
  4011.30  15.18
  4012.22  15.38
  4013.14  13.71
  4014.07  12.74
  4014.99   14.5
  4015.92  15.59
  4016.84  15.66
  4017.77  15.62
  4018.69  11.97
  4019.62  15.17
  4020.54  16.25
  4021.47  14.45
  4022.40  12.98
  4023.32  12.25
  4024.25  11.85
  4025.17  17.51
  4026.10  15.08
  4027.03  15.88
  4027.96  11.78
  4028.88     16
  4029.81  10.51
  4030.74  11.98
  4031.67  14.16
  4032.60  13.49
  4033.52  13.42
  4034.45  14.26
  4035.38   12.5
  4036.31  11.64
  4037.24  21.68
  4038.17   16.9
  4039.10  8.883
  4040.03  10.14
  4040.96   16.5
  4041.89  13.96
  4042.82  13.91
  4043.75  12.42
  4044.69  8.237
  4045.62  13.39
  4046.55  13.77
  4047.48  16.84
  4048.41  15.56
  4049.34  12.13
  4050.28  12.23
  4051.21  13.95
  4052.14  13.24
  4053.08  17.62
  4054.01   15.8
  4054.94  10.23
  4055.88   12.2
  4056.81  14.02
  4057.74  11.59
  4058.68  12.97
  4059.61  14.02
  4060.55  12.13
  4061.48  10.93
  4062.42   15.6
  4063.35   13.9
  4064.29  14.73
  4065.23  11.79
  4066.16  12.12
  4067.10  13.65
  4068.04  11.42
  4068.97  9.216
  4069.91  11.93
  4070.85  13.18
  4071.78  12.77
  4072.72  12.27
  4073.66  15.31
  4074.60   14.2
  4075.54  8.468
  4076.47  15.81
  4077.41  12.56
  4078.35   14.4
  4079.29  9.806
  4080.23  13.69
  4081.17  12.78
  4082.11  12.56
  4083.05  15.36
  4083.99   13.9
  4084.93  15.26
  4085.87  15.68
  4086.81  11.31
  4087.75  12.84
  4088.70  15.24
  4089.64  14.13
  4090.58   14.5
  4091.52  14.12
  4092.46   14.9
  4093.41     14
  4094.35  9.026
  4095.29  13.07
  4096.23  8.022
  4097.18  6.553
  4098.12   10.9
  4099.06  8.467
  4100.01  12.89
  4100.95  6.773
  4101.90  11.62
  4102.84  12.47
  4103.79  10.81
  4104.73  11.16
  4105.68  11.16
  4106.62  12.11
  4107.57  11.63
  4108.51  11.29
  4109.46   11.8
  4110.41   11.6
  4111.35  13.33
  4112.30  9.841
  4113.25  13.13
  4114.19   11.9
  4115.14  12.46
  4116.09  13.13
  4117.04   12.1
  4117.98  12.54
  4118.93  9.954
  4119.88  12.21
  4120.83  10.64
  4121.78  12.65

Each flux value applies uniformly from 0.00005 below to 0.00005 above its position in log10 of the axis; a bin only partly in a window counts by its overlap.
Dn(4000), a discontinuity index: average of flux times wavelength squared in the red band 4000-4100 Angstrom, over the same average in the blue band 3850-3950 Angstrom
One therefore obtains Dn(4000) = 1.3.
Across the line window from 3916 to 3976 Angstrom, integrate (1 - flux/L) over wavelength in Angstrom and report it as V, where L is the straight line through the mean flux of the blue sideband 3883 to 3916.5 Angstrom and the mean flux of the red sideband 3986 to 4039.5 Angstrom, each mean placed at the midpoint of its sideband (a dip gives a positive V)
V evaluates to 4.2 Angstrom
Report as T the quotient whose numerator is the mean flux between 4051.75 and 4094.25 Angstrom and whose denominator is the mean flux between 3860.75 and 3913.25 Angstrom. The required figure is 1.22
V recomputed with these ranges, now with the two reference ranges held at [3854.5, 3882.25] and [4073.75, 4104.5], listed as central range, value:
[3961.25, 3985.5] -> 6.3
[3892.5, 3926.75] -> 0.6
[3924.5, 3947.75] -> 2.1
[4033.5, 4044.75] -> -1.2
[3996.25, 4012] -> -1.6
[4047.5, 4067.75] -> -1.8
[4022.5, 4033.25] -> -1.2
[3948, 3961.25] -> -1.2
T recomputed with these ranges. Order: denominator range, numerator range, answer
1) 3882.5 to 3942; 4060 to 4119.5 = 1.16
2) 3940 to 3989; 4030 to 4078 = 1.21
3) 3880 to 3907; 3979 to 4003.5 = 1.29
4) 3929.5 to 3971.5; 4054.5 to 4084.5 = 1.23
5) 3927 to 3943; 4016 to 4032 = 1.42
